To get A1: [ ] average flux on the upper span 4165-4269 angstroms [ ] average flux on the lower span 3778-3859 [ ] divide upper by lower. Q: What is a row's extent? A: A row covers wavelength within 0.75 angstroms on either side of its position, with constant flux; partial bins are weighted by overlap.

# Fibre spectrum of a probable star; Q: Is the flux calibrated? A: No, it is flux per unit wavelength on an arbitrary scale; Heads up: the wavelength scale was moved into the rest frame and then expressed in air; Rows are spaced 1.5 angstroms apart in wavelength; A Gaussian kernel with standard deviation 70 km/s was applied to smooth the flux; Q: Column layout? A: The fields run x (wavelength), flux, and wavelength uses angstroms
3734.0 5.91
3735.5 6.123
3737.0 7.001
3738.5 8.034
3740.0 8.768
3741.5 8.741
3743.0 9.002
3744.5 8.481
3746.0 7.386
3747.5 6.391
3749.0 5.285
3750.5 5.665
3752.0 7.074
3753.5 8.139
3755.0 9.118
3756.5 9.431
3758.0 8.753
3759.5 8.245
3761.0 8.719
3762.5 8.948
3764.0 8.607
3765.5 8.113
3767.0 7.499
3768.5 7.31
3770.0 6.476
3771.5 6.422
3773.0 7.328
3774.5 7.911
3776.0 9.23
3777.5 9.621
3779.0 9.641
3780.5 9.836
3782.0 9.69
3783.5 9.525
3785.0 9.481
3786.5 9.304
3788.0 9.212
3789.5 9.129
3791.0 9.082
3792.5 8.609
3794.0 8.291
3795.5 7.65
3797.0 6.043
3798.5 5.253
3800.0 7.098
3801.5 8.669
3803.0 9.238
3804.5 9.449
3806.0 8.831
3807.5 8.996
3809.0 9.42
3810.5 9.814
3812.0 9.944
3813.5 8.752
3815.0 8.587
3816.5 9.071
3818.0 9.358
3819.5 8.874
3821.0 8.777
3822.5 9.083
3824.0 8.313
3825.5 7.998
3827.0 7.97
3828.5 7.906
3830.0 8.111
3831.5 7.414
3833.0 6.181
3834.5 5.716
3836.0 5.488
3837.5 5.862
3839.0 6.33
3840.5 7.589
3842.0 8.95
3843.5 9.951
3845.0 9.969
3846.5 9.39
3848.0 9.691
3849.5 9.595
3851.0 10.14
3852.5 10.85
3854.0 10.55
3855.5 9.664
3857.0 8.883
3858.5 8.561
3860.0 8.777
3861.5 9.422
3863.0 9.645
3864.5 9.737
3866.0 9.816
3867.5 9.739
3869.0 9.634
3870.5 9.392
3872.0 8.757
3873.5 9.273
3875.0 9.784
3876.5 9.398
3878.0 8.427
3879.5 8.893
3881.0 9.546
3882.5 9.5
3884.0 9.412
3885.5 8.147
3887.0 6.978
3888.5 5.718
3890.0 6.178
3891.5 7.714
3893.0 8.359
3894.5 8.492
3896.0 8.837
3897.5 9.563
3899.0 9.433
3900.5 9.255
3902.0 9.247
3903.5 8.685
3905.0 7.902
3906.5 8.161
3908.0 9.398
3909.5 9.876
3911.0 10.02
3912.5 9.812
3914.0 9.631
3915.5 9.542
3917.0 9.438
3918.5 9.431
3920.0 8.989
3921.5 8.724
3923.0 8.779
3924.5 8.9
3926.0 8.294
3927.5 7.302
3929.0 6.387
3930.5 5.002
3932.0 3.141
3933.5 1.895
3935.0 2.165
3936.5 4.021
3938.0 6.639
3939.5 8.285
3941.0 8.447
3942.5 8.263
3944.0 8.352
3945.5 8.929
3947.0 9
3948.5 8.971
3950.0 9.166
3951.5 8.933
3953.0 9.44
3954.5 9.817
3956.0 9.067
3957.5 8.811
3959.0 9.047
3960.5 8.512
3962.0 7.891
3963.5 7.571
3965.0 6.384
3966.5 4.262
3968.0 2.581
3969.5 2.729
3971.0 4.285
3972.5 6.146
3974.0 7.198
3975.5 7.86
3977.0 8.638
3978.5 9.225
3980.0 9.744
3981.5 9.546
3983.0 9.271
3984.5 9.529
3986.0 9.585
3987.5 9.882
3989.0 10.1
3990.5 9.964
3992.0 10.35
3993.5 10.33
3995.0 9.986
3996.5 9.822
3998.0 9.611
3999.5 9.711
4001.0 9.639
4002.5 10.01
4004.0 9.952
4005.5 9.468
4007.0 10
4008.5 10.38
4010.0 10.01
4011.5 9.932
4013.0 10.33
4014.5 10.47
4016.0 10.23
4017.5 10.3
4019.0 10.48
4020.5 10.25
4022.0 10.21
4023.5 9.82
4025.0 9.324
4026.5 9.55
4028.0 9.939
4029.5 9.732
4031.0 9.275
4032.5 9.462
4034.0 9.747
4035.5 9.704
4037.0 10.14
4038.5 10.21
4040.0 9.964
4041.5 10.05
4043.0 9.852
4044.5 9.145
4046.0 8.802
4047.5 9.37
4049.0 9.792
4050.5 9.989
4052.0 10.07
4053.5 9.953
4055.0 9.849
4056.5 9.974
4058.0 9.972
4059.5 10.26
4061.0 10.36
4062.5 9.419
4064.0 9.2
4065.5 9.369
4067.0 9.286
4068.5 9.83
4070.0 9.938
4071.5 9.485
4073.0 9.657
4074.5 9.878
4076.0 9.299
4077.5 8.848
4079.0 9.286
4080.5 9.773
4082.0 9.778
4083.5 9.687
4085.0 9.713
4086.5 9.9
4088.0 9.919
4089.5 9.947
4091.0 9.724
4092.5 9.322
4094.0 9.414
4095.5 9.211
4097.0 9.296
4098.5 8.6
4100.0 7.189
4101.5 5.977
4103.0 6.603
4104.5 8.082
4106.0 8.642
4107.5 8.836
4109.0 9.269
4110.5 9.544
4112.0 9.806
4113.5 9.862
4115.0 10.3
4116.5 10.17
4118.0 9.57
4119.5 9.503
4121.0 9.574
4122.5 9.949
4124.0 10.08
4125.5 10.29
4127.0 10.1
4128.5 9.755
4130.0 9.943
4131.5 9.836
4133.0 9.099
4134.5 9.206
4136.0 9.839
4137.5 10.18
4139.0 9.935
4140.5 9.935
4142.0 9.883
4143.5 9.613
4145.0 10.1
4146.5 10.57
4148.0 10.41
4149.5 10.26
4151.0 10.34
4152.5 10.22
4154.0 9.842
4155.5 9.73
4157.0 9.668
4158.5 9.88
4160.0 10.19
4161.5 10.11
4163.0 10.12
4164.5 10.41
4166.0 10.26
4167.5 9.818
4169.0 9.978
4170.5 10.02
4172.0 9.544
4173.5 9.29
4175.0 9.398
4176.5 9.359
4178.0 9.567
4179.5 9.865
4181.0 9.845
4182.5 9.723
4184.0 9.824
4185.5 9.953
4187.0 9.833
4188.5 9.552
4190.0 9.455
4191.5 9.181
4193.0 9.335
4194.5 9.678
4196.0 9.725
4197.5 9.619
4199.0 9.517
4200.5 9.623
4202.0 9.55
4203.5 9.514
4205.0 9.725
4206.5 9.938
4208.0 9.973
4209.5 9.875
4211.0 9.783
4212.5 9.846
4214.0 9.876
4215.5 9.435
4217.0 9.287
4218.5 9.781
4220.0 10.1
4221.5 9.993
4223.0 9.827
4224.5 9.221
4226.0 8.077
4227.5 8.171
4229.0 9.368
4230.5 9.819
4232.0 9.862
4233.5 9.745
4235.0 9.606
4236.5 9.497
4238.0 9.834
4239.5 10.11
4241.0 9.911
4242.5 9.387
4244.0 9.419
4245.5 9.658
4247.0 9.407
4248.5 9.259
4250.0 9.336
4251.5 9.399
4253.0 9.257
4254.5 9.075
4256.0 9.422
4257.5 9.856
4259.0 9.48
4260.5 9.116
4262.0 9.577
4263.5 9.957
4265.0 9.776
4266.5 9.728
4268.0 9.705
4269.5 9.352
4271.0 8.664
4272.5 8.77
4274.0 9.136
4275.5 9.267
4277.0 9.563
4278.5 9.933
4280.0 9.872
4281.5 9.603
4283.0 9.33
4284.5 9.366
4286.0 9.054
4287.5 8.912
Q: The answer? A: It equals 1.1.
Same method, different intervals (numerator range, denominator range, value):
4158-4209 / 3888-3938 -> 1.25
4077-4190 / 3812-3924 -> 1.09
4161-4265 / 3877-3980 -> 1.22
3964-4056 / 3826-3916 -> 1.05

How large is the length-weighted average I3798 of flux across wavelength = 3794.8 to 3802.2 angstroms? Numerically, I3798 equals 6.93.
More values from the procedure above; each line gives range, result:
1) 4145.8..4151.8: 10.4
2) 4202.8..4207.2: 9.73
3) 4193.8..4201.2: 9.63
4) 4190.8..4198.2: 9.51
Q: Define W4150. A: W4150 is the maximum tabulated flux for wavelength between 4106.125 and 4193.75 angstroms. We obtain 10.57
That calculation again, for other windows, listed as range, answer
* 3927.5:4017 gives 10.47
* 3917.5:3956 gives 9.817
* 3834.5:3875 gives 10.85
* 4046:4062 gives 10.36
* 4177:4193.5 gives 9.953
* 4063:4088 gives 9.938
